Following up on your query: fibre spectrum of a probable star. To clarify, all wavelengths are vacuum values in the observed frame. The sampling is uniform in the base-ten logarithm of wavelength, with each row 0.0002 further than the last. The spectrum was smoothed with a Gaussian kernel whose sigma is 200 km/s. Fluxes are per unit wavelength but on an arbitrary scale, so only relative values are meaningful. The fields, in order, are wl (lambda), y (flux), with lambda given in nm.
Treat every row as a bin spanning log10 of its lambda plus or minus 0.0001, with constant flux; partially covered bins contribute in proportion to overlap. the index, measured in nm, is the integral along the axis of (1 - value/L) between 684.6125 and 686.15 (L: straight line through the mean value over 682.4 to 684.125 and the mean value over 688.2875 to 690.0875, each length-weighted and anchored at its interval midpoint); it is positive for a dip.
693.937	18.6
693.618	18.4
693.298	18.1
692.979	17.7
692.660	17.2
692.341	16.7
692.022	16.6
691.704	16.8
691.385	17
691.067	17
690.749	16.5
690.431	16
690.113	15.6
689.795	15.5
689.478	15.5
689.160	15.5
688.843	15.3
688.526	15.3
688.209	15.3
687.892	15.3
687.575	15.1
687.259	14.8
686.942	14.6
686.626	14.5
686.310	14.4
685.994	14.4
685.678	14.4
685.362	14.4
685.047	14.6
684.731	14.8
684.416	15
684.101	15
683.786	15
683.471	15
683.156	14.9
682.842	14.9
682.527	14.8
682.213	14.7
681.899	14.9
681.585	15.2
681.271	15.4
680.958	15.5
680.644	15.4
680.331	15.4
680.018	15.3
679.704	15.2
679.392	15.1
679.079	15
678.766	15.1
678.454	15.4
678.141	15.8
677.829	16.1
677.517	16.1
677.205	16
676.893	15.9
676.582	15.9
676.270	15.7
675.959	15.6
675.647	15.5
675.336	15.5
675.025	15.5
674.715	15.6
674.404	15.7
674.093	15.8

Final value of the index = 0.06 nm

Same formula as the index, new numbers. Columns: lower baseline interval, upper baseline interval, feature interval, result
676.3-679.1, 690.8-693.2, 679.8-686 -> 0.47 nm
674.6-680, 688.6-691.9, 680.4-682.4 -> 0.07 nm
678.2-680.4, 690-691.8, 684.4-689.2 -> 0.36 nm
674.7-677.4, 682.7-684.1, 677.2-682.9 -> -0.01 nm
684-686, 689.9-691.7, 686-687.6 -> 0.06 nm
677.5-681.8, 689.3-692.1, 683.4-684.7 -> 0.06 nm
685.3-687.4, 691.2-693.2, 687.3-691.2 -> 0.03 nm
